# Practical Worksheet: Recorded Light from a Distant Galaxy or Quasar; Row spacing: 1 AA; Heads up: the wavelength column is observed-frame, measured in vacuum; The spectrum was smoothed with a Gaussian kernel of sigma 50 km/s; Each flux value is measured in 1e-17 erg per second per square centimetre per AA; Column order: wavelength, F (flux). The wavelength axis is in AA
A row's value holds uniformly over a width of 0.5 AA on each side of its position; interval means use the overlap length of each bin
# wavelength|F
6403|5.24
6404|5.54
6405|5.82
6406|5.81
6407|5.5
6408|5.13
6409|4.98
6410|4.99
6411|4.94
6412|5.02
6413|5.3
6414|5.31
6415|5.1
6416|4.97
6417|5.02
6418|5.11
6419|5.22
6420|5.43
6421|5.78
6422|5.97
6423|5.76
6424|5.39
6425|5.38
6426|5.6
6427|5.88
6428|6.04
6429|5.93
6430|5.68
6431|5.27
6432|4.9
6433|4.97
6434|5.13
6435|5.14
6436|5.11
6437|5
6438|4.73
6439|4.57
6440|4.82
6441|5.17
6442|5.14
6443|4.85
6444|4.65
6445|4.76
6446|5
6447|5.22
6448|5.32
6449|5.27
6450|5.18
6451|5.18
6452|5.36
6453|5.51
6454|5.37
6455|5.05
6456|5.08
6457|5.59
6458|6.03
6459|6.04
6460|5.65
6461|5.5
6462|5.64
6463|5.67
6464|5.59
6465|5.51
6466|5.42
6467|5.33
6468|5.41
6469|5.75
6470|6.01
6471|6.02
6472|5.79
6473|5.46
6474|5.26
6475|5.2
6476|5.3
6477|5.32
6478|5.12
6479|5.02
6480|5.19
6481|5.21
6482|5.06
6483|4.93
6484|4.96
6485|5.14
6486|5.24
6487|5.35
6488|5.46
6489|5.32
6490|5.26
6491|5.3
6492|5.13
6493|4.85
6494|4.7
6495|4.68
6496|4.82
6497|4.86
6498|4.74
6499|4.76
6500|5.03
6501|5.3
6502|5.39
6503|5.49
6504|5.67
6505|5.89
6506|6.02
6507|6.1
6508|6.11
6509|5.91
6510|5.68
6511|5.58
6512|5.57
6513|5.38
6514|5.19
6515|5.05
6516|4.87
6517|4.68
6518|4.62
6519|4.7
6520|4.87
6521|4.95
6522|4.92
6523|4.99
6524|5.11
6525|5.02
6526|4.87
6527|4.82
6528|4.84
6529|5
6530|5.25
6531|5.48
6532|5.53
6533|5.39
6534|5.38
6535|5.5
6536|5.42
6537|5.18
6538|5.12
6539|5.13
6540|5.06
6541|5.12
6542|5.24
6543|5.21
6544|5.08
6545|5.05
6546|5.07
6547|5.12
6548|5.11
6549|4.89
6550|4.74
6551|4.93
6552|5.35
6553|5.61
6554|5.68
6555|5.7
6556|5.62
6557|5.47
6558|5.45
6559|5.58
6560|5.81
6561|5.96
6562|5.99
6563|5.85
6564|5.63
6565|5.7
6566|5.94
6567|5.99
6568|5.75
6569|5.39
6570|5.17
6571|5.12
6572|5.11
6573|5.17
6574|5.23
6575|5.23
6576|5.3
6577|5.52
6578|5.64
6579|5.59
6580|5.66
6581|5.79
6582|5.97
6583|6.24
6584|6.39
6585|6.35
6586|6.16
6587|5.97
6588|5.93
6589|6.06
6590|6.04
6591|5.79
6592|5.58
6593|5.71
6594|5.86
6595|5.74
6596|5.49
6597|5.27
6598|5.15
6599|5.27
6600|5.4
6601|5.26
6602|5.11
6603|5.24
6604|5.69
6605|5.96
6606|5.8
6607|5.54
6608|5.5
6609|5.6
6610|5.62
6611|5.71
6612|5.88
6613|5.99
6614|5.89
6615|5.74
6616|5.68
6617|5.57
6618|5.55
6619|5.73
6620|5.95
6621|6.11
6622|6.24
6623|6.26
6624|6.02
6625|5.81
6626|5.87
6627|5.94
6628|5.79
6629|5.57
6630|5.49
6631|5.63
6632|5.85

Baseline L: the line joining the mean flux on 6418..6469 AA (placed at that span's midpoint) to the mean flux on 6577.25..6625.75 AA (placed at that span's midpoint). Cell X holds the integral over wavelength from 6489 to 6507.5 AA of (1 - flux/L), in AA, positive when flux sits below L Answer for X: 0.9 AA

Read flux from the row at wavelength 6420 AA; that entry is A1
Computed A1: 5.43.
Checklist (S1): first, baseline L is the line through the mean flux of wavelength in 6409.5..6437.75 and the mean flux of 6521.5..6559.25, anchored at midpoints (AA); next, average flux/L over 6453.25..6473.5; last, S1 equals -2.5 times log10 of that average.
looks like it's -0.061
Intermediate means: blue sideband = 5.33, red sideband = 5.21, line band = 5.59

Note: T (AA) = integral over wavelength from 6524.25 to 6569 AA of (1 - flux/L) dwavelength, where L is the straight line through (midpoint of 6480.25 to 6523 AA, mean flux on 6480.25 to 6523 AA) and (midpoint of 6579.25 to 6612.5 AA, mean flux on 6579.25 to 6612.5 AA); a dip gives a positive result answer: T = 0.8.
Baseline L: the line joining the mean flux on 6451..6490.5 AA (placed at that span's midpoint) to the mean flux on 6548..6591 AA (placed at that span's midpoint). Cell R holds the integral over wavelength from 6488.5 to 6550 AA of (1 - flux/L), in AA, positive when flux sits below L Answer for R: 3.7 AA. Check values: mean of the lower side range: 5.41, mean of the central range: 5.18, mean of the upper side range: 5.63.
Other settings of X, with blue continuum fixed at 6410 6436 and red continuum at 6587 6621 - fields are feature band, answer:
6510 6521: 0.9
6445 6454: 0.3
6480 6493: 0.7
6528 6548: 1.2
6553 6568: -0.4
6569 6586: 0.0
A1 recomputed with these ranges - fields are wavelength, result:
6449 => 5.27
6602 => 5.11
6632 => 5.85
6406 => 5.81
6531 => 5.48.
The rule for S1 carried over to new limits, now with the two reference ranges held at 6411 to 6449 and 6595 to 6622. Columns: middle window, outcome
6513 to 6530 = 0.105 mag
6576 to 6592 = -0.065 mag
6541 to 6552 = 0.087 mag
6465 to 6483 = -0.014 mag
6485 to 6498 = 0.061 mag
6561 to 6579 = 0.001 mag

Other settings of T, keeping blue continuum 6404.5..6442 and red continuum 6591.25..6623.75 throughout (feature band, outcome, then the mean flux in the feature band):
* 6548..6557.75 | 0.4 AA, 5.32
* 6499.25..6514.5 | -0.4 AA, 5.61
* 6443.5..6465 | -0.1 AA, 5.37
